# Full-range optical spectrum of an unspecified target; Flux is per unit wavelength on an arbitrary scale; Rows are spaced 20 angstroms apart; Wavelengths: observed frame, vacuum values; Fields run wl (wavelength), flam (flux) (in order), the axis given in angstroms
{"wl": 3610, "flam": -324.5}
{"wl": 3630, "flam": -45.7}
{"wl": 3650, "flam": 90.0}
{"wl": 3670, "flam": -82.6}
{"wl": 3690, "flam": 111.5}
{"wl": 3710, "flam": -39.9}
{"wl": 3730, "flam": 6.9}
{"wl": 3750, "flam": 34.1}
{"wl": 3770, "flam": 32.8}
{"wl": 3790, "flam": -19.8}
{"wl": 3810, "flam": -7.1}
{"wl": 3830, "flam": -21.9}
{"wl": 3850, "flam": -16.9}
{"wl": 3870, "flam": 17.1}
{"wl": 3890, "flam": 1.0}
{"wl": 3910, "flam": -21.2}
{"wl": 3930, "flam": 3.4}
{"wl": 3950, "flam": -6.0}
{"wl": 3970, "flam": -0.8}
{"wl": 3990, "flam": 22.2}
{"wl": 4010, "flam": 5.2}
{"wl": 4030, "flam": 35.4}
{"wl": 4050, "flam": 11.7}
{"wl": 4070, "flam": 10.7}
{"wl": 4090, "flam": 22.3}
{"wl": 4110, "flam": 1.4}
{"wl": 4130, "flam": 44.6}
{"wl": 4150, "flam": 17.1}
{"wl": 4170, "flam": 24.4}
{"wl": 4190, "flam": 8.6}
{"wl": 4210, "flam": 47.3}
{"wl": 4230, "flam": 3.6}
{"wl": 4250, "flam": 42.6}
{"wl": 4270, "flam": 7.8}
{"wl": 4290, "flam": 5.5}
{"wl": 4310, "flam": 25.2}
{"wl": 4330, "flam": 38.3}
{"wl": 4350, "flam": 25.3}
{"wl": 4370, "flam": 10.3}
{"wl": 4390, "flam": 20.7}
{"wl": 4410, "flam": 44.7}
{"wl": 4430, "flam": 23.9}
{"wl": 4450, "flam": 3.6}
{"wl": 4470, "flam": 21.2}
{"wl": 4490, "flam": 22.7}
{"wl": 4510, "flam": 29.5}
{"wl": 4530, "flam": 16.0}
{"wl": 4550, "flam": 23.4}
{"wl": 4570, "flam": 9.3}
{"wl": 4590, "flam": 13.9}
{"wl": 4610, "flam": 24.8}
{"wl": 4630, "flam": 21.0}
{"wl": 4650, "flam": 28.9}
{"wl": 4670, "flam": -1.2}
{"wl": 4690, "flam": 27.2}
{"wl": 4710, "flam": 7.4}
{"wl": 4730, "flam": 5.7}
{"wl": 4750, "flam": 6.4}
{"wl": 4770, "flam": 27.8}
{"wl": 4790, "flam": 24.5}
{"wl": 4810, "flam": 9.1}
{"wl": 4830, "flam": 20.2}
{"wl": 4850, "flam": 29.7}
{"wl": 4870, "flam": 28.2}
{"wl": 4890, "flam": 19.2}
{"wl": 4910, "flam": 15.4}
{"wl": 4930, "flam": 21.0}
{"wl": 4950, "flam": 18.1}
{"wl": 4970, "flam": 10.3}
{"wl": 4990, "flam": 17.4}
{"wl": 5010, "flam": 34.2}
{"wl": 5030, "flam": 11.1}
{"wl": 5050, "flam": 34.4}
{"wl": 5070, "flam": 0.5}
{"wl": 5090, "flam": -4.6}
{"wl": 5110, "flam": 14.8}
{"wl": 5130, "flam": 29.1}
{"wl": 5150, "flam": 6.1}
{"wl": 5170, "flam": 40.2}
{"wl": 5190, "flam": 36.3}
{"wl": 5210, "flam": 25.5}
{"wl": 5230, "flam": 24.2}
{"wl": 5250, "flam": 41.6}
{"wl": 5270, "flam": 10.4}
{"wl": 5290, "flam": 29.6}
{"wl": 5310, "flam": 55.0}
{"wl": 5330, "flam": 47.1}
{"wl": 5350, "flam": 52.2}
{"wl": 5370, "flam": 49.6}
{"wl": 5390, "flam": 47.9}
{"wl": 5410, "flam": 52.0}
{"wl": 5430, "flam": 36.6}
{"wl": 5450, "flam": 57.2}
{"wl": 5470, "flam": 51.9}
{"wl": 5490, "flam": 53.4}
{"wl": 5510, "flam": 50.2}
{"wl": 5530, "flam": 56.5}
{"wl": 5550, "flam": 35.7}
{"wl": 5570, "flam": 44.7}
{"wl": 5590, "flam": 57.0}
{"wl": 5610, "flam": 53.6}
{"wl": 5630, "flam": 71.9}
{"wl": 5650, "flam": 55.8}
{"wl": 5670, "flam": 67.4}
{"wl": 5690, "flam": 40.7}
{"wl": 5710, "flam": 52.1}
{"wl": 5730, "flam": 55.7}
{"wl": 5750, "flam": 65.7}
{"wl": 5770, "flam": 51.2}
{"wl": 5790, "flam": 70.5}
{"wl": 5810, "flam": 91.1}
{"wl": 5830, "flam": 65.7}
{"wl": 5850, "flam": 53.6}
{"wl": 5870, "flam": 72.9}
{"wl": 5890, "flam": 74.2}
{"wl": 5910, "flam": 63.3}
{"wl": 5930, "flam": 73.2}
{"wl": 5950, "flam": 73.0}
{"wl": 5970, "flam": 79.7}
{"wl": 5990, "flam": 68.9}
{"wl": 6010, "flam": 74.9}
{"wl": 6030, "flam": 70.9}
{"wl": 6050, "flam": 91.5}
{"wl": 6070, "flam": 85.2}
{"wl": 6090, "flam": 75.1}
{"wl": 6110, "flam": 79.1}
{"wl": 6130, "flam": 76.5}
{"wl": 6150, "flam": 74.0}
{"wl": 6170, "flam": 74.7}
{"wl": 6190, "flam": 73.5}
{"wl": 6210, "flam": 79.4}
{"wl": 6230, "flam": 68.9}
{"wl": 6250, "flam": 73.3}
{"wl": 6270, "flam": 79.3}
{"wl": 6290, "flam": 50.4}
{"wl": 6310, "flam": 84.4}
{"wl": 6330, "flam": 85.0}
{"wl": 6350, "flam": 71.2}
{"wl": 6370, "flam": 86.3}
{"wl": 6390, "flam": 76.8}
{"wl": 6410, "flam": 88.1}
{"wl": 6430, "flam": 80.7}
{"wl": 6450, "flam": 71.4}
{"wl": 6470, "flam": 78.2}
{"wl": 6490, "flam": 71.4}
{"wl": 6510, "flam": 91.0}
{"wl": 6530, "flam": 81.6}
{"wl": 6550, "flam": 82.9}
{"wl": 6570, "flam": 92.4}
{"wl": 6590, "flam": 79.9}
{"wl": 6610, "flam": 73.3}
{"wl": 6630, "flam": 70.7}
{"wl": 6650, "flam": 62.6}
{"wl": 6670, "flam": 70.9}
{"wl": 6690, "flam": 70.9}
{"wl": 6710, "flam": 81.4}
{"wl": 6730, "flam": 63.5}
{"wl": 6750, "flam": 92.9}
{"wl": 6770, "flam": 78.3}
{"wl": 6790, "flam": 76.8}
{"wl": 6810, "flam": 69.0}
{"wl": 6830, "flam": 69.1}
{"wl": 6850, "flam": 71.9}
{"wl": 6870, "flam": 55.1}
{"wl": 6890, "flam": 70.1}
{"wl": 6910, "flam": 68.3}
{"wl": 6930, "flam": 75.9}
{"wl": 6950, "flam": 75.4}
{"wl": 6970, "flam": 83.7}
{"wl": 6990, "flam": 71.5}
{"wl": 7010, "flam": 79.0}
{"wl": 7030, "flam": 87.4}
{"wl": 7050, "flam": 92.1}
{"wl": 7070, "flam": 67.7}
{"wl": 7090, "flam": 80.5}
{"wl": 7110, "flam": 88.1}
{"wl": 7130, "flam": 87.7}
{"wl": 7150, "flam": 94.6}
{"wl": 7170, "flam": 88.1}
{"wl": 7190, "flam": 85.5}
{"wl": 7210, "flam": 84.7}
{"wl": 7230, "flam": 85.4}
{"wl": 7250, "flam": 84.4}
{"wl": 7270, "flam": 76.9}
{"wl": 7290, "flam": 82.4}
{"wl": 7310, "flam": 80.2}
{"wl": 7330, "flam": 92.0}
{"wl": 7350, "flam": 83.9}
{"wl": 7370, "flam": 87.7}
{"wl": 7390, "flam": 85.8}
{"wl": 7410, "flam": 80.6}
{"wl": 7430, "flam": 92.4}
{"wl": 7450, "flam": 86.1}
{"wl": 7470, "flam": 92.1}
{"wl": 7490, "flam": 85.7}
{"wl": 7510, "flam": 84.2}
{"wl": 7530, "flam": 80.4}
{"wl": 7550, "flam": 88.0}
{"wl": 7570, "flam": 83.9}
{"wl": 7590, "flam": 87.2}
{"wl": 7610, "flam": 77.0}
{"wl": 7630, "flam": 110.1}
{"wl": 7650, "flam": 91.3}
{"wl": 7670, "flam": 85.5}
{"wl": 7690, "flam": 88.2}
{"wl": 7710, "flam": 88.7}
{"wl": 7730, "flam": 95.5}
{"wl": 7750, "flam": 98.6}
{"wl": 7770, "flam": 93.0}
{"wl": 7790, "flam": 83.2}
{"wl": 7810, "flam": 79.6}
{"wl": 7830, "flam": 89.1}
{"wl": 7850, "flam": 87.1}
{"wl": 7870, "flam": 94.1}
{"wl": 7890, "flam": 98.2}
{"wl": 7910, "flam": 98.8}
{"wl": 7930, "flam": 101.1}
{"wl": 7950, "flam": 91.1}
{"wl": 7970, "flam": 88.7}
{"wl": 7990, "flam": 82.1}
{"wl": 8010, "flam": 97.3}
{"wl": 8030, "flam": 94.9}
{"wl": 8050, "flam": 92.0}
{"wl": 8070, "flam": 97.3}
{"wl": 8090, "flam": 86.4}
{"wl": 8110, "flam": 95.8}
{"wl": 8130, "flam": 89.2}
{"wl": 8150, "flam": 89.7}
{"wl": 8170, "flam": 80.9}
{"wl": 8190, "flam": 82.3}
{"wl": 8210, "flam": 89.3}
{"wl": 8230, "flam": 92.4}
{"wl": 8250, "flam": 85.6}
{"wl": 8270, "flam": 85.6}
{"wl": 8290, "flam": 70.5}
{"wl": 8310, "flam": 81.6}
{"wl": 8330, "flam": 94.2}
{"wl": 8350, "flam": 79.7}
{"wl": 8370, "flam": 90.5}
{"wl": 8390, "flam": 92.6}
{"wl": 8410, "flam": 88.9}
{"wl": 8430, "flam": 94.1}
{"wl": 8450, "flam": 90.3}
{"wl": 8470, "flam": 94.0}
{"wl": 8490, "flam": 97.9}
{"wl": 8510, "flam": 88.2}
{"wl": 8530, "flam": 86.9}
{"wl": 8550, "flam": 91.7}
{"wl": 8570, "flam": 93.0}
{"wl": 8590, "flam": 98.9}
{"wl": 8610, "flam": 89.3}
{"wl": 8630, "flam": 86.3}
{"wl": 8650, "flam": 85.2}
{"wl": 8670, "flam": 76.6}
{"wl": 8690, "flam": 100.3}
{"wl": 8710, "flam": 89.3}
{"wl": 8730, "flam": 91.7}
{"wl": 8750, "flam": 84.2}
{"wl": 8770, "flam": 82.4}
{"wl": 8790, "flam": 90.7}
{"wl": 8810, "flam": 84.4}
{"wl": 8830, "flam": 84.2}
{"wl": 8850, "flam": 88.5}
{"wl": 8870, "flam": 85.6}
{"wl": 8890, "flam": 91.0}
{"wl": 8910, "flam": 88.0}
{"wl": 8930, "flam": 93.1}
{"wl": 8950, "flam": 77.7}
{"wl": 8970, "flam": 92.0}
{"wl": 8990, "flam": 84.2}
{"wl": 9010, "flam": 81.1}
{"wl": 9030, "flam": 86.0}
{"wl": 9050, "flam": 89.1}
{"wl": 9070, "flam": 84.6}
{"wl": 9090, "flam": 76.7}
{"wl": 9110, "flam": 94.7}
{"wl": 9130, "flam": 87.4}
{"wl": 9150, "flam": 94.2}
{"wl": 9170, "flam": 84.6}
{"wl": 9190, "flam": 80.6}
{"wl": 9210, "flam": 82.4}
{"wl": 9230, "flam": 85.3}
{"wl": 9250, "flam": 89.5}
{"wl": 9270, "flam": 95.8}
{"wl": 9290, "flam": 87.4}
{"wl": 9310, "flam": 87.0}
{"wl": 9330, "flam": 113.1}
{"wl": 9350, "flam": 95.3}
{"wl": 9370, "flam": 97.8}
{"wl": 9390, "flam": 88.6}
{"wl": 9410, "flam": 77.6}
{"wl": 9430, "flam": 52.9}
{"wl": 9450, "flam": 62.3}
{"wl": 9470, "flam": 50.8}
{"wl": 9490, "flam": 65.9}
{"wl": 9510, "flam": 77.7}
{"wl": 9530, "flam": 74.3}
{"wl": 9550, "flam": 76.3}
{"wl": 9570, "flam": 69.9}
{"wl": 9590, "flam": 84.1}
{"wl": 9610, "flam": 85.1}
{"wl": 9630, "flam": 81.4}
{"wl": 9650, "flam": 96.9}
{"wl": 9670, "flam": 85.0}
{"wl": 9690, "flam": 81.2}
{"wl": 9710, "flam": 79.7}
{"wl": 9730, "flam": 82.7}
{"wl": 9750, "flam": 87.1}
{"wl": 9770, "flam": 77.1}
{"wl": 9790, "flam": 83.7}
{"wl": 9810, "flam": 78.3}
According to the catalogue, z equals 0.33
